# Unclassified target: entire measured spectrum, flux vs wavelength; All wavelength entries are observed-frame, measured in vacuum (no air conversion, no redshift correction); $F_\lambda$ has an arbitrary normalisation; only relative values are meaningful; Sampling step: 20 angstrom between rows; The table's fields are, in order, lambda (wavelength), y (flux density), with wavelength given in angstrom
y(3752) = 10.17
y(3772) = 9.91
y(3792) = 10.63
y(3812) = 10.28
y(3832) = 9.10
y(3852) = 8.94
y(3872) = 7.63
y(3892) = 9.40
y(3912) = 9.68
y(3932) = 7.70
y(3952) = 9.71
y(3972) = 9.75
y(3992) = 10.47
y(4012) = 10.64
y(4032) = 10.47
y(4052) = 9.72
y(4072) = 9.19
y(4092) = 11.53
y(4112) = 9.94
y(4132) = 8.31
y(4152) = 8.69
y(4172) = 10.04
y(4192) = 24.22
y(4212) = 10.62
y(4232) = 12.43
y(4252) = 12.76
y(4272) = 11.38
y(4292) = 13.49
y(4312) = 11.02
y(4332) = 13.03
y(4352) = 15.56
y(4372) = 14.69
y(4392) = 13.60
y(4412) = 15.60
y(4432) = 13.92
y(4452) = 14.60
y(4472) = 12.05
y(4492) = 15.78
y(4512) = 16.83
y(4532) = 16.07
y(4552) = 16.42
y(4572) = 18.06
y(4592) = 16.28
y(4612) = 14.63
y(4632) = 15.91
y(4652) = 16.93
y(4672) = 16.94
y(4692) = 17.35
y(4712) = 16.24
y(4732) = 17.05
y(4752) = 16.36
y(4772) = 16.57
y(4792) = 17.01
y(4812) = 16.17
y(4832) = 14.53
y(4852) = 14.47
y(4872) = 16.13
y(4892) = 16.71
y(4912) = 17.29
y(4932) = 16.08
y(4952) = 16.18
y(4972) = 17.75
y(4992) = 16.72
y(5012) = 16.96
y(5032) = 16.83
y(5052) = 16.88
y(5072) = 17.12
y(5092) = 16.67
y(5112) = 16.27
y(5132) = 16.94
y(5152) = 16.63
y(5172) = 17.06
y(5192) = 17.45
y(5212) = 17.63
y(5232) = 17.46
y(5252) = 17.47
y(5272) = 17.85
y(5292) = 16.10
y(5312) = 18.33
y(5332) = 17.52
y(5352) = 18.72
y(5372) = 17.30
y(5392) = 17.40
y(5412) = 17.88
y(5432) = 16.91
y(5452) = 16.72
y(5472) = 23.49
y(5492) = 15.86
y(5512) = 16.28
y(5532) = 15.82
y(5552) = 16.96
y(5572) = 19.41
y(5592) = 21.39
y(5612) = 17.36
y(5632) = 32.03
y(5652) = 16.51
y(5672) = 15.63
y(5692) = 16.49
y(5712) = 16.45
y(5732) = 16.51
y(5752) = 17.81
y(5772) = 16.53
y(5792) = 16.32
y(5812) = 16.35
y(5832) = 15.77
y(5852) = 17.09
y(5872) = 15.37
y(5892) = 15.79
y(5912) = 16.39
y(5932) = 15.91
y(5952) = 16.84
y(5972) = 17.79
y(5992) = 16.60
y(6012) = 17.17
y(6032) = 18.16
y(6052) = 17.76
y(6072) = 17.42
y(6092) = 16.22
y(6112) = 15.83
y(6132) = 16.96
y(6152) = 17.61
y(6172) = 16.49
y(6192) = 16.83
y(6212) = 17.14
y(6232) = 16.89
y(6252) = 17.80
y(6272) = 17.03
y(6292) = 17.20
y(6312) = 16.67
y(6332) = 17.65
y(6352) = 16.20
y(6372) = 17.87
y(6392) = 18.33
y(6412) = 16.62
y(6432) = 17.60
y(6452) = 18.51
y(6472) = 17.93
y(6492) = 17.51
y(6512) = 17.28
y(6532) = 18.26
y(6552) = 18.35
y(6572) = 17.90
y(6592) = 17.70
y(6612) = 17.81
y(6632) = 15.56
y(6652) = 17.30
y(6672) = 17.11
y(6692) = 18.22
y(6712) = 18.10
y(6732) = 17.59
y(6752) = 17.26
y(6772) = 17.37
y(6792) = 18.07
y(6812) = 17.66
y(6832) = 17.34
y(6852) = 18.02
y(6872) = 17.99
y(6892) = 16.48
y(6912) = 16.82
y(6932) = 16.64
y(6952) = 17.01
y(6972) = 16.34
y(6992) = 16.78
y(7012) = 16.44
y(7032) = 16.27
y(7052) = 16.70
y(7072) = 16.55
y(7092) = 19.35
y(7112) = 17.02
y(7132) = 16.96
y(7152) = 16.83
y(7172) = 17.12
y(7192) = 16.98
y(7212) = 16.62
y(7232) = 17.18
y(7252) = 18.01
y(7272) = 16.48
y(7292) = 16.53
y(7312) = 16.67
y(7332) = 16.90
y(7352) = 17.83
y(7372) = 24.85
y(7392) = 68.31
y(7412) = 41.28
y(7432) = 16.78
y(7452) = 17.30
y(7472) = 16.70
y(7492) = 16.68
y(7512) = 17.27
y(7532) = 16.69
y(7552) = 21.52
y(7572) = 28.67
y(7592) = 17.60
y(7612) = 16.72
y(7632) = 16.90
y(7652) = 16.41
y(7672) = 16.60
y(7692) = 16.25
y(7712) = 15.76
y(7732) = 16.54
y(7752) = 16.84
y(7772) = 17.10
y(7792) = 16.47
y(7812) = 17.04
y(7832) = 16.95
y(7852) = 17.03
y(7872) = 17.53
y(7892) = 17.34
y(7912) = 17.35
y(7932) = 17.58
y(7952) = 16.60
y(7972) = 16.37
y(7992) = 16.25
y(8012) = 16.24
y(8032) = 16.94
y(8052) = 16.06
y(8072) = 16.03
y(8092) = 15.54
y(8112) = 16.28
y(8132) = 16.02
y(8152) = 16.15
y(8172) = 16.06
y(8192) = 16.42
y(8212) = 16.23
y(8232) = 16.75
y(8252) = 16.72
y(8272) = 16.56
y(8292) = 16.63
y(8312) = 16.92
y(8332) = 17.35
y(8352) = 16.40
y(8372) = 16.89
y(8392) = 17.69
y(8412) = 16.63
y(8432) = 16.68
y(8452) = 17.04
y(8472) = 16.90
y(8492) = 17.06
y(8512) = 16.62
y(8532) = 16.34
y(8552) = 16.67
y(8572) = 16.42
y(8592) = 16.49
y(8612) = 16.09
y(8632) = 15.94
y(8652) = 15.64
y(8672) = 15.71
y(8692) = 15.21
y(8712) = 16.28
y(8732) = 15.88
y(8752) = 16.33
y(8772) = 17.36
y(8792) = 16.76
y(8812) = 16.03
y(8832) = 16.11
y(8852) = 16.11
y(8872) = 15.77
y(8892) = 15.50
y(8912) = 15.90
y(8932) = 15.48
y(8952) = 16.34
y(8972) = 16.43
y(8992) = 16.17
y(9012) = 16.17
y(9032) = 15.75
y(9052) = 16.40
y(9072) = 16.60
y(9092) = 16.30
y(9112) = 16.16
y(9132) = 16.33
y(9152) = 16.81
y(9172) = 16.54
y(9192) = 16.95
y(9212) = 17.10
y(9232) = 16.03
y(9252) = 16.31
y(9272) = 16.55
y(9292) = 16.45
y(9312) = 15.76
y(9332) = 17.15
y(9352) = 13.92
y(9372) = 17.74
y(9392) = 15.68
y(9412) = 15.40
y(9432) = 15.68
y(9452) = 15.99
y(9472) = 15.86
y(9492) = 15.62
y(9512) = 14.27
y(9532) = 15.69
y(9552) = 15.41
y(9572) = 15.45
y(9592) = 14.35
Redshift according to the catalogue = 0.13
